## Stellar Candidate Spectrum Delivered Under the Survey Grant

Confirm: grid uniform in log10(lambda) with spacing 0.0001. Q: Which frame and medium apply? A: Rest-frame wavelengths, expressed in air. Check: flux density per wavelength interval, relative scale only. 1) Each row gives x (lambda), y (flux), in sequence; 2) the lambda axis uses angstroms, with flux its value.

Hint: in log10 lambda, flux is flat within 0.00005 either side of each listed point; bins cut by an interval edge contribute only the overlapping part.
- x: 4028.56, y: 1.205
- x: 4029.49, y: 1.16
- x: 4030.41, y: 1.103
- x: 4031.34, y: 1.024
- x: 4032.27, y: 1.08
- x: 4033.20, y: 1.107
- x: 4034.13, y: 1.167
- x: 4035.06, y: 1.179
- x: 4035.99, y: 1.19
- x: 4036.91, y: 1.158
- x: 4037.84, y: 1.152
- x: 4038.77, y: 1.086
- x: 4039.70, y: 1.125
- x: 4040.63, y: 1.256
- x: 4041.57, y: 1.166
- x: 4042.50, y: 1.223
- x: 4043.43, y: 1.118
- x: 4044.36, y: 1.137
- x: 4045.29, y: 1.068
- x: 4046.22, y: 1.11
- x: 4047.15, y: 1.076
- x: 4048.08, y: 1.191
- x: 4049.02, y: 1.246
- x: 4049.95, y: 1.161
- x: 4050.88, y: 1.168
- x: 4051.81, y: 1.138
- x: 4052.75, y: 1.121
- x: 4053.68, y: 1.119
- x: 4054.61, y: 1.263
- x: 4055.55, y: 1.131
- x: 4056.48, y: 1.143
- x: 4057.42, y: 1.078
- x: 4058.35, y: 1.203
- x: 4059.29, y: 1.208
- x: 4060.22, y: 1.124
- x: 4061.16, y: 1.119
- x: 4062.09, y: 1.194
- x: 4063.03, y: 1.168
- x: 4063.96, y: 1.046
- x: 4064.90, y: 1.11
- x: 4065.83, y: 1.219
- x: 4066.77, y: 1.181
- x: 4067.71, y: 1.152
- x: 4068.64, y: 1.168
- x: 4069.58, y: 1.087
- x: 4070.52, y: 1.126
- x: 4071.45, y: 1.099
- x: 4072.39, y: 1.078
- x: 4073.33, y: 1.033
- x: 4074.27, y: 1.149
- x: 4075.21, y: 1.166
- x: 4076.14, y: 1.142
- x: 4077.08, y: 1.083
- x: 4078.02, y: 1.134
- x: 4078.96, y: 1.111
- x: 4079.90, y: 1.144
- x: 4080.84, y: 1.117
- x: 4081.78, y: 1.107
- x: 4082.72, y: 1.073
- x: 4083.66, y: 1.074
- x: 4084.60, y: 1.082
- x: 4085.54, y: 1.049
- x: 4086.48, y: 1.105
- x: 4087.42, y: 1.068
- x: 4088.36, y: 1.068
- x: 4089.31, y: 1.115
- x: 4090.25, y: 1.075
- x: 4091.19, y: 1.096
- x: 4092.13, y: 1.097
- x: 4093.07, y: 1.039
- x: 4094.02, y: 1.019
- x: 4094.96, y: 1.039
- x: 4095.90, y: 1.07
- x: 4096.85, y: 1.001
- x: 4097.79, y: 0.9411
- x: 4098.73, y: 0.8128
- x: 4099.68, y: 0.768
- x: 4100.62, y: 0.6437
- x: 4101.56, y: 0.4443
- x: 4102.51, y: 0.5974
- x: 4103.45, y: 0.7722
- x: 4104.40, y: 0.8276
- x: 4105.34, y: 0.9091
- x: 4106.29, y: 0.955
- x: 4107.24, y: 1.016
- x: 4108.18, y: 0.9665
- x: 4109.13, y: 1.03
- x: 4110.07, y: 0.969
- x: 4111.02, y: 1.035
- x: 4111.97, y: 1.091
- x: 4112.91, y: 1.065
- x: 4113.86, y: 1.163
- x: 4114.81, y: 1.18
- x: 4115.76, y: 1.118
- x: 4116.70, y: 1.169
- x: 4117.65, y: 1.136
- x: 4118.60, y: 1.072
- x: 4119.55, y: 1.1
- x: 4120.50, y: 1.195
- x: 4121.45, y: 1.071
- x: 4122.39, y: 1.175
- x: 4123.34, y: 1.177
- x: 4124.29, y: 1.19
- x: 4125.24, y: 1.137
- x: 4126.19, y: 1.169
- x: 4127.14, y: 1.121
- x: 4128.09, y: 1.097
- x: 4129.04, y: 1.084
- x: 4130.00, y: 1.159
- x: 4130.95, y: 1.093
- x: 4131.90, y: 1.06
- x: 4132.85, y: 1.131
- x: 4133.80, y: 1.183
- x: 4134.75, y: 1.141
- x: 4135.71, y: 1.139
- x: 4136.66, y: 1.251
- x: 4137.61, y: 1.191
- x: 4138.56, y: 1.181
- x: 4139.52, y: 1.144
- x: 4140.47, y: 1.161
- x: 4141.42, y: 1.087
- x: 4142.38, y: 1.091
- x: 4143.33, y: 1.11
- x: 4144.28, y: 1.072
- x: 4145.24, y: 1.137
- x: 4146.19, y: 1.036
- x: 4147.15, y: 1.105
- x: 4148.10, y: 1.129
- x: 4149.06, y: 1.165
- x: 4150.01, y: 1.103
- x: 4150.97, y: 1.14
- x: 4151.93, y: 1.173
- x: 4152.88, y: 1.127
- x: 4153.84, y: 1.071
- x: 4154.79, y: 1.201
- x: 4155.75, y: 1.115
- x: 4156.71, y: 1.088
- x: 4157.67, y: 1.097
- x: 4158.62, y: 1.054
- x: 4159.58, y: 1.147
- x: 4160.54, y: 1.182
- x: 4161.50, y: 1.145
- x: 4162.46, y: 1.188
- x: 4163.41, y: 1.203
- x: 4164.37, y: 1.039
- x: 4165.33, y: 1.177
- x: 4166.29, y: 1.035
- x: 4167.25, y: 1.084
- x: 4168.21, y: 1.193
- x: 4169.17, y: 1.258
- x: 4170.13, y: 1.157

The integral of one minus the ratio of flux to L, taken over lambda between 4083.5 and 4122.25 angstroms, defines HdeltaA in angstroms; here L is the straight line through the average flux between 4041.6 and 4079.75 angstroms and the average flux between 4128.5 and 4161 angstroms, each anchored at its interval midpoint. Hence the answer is 4.5 angstroms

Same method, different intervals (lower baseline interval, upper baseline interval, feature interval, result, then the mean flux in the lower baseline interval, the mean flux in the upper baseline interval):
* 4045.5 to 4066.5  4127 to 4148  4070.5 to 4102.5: 3.23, 1.15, 1.13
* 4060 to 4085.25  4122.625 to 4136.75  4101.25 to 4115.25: 2.38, 1.12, 1.14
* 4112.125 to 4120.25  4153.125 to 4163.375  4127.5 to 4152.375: 0.01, 1.13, 1.13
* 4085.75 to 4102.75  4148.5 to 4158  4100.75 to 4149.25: -1.23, 0.95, 1.13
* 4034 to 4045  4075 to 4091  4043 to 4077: -0.21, 1.16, 1.1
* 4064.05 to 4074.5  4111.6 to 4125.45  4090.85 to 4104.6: 3.09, 1.12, 1.14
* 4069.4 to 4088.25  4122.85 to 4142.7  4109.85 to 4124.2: 0.14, 1.1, 1.14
